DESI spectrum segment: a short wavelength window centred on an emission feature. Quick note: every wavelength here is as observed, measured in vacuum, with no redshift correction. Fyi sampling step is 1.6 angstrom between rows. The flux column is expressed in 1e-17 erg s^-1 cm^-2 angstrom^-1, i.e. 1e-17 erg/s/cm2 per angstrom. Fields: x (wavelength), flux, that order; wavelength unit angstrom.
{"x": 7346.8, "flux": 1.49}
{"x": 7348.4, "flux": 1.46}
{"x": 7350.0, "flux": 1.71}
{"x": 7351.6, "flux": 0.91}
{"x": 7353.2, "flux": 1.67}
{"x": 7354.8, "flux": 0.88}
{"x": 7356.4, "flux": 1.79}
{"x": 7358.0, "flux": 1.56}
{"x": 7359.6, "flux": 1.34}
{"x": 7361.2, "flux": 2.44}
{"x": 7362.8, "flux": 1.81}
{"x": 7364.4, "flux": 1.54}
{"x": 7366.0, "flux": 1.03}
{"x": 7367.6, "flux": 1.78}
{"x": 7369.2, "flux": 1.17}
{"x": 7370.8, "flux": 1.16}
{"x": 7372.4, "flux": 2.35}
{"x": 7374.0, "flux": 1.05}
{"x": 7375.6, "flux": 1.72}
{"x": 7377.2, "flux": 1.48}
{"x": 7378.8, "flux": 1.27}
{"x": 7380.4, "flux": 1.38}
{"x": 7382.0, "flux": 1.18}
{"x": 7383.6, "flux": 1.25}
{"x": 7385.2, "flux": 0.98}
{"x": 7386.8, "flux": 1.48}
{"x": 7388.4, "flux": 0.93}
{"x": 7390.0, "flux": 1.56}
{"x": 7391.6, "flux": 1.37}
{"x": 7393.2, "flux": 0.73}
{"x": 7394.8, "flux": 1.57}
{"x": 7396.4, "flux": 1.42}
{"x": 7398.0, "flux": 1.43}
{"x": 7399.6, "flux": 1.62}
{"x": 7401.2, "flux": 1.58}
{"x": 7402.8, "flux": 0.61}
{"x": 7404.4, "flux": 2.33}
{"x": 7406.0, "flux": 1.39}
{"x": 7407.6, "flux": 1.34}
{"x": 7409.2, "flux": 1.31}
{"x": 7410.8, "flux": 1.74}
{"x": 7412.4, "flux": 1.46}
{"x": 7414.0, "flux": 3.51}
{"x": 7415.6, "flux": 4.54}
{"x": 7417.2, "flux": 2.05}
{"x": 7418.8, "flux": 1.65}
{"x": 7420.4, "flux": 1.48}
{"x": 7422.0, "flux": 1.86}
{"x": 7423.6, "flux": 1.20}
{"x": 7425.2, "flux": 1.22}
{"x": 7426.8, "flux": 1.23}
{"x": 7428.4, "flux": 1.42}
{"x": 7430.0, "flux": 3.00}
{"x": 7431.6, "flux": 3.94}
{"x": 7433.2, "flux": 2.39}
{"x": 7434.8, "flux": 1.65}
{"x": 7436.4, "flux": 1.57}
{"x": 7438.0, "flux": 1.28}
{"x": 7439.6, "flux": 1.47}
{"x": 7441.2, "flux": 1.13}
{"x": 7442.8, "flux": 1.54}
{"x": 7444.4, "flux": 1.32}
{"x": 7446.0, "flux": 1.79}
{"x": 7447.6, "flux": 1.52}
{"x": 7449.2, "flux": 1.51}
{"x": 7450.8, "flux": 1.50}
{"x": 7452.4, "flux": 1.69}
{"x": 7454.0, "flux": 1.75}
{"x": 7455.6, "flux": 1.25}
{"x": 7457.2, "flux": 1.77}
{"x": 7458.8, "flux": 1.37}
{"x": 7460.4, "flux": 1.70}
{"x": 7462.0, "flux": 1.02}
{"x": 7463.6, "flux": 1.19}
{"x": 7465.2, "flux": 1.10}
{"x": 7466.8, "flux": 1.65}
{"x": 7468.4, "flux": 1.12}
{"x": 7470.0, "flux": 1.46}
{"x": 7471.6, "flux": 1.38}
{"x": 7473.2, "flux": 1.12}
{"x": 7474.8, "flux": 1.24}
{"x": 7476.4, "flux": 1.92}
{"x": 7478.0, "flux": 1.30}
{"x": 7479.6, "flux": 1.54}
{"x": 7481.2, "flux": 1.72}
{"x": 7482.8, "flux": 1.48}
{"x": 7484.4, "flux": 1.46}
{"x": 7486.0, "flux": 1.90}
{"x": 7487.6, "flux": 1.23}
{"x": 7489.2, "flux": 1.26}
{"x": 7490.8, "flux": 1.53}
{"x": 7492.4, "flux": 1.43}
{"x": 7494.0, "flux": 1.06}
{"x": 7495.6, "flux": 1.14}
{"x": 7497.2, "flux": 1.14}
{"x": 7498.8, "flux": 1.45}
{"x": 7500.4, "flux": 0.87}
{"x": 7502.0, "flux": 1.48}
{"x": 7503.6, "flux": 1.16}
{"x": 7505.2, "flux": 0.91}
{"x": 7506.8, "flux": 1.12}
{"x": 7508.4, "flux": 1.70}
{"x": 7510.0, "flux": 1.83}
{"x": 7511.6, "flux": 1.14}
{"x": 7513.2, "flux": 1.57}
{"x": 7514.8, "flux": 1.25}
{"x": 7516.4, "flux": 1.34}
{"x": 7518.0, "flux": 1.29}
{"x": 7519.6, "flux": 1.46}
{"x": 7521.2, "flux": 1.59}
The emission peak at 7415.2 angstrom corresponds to [S II]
